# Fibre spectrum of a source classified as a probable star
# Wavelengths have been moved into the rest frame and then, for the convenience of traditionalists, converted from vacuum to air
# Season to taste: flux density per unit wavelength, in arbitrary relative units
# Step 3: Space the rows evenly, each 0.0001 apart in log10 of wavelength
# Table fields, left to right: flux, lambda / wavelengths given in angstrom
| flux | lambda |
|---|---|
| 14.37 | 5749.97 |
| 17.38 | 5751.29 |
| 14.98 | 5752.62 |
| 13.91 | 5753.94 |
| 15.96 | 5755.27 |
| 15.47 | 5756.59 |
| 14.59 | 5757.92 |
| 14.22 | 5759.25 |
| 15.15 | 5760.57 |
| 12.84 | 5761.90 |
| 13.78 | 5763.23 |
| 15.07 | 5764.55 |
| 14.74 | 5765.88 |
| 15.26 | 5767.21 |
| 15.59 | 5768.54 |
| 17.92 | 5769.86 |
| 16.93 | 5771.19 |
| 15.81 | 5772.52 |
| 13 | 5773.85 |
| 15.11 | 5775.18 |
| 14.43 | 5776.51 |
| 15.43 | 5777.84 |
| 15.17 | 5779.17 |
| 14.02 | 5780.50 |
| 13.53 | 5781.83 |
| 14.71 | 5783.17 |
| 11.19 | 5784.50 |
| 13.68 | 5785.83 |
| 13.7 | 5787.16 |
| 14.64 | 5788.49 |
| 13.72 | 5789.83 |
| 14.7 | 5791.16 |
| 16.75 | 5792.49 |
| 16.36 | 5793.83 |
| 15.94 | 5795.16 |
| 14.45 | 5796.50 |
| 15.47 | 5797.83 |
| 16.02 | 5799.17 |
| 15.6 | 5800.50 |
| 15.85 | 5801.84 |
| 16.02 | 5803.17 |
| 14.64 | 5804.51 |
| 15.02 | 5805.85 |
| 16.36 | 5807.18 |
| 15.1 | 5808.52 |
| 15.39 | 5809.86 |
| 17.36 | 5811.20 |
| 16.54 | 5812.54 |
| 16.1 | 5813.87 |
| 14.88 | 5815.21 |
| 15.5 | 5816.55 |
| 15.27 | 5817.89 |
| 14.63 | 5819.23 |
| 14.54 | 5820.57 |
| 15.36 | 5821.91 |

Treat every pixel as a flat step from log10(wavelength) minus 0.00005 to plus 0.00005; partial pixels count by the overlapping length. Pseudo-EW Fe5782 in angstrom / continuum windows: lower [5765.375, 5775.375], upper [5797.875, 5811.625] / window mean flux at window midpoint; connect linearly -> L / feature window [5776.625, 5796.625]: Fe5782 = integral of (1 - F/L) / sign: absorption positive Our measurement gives 1.4 angstrom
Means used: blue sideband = 15.6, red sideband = 15.7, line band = 14.5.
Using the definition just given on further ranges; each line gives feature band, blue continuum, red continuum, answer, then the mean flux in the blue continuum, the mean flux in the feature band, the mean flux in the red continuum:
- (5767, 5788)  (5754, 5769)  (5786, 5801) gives 0.3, 14.7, 14.7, 15.2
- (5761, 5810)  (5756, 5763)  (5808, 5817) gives 0.4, 14.4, 15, 15.9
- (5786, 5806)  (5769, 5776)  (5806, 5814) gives 0.9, 15.7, 15.2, 16.1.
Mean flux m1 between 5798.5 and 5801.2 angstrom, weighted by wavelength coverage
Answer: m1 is 15.8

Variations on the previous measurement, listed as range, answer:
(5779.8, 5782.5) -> 13.8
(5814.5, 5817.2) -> 15.2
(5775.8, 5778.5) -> 14.9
